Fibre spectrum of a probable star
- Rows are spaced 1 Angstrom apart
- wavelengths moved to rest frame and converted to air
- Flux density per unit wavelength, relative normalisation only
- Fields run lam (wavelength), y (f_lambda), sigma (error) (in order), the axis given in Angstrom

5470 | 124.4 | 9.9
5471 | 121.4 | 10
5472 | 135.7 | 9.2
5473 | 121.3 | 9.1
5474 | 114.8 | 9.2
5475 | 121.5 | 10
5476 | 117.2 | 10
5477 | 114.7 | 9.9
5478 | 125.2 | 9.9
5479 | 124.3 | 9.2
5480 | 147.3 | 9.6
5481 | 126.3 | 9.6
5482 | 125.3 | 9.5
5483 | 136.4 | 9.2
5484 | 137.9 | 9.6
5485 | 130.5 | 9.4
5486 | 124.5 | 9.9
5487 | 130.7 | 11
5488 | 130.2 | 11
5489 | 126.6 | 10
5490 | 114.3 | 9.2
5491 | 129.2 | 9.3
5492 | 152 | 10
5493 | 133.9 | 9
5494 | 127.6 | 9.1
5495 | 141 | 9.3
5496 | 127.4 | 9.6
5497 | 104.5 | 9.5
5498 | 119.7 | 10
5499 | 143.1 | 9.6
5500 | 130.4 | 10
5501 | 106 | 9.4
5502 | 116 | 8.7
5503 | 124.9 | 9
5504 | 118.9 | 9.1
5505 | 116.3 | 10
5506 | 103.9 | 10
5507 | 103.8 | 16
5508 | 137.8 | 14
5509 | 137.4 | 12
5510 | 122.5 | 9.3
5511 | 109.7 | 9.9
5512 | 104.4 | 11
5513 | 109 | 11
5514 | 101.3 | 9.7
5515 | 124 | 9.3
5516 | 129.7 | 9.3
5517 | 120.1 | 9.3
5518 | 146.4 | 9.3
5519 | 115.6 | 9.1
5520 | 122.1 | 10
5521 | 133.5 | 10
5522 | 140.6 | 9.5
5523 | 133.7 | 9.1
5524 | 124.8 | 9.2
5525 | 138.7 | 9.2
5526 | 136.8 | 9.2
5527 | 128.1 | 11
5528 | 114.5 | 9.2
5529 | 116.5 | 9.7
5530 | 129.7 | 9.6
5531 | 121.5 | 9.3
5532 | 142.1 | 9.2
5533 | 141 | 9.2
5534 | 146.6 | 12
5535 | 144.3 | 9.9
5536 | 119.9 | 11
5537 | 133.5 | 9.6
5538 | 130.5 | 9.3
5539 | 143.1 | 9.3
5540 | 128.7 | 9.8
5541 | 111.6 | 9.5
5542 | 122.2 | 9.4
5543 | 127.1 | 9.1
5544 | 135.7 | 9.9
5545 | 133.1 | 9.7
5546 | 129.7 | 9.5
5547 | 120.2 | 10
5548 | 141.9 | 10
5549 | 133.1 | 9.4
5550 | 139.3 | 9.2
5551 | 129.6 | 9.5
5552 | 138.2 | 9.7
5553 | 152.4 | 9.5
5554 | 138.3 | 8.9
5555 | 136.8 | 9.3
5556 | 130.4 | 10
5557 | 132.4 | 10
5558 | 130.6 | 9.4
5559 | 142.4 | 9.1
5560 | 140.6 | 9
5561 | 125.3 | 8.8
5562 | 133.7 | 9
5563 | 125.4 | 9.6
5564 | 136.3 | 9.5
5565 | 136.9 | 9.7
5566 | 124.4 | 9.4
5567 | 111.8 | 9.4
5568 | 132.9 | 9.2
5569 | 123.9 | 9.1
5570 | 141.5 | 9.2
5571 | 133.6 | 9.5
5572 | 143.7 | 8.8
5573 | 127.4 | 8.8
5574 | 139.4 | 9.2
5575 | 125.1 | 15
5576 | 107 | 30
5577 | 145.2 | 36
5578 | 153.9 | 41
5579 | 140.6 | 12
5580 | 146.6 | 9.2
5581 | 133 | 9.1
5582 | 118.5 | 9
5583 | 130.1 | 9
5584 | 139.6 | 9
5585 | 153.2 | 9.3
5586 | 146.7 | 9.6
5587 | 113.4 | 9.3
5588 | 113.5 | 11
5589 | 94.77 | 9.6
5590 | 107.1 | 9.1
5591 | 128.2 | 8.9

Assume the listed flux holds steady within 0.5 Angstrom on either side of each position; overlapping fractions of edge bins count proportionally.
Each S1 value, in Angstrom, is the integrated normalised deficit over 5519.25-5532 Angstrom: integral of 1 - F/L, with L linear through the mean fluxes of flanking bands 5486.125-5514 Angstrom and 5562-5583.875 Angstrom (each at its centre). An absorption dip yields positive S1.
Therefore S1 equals -0.3 Angstrom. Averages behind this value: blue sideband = 123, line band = 129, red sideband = 132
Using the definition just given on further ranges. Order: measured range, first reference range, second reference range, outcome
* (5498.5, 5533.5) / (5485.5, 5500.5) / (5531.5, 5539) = 2.46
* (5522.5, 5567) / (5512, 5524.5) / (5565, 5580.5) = -1.20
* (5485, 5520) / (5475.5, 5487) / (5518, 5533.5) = 1.60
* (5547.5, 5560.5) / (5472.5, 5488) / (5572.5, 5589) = -0.67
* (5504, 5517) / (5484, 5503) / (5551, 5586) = 1.22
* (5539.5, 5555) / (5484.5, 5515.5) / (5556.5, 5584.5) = -0.32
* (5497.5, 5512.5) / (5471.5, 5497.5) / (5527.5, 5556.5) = 1.12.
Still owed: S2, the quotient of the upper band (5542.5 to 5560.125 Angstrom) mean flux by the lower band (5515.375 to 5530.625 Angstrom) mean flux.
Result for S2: 1.05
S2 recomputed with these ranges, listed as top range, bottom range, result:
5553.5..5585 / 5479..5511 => 1.06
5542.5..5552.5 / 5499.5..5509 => 1.12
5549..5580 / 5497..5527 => 1.09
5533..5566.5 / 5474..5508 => 1.06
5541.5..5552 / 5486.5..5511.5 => 1.06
